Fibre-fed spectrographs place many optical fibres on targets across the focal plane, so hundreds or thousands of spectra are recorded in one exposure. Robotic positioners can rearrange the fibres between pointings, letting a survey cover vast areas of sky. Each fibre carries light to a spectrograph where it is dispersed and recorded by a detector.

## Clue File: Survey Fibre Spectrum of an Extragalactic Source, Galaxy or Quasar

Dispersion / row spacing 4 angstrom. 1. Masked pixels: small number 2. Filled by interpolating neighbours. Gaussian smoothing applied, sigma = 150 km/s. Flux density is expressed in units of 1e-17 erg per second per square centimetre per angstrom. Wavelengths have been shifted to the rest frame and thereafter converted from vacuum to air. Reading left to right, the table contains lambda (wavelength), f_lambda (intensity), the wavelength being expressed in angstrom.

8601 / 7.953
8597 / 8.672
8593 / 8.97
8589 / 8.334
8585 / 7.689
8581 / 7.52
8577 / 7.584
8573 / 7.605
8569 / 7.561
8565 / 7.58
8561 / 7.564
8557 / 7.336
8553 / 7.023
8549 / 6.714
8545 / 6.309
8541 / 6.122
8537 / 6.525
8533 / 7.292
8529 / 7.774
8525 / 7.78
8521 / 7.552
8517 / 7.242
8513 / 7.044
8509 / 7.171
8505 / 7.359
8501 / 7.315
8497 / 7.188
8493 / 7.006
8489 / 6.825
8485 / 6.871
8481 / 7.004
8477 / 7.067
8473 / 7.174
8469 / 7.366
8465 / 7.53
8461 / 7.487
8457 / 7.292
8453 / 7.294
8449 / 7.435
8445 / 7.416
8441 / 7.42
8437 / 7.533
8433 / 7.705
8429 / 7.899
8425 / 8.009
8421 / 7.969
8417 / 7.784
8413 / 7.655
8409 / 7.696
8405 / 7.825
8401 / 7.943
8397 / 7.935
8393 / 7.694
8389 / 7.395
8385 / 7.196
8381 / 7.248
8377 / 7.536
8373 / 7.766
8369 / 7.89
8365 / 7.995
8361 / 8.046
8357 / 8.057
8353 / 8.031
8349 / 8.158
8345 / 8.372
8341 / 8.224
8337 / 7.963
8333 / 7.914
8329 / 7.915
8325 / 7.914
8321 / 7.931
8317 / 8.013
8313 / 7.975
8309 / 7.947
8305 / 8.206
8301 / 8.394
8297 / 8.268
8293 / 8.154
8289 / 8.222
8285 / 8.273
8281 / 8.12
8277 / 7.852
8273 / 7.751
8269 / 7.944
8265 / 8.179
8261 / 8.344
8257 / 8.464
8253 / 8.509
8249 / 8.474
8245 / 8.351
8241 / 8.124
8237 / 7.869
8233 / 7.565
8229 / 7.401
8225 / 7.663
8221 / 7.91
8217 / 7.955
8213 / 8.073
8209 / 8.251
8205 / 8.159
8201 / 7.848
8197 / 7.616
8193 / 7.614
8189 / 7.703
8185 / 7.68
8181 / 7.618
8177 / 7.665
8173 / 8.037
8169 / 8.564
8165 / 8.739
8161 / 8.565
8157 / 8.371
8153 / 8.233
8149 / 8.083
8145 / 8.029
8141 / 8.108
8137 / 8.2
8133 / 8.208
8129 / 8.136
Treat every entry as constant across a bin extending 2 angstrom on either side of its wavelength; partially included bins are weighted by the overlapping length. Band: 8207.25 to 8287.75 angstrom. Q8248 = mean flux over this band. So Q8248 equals 8.05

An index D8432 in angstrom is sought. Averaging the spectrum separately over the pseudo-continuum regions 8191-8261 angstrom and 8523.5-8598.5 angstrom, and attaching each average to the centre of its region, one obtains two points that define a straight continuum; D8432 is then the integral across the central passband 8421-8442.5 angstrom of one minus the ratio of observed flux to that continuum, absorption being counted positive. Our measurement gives -0.21 angstrom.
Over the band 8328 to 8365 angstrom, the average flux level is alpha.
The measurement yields 8.08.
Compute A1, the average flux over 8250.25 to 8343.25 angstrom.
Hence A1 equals 8.11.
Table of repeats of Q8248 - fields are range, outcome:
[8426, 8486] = 7.39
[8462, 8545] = 7.14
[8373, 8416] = 7.62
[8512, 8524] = 7.34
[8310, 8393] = 7.87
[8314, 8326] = 7.96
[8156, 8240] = 7.94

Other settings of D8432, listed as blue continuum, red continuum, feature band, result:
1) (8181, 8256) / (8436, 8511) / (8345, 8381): -1.8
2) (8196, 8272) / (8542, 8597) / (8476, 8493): 1.6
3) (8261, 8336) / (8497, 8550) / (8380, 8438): -0.9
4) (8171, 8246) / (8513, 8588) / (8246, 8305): -3.7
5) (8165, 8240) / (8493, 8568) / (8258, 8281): -0.9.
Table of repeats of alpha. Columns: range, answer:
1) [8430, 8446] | 7.55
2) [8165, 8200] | 7.87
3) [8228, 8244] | 7.8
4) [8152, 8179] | 8.31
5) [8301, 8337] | 8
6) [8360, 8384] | 7.71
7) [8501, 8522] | 7.26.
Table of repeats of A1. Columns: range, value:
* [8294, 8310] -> 8.22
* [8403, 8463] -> 7.63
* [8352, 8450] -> 7.72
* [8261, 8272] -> 8.08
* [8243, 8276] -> 8.24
